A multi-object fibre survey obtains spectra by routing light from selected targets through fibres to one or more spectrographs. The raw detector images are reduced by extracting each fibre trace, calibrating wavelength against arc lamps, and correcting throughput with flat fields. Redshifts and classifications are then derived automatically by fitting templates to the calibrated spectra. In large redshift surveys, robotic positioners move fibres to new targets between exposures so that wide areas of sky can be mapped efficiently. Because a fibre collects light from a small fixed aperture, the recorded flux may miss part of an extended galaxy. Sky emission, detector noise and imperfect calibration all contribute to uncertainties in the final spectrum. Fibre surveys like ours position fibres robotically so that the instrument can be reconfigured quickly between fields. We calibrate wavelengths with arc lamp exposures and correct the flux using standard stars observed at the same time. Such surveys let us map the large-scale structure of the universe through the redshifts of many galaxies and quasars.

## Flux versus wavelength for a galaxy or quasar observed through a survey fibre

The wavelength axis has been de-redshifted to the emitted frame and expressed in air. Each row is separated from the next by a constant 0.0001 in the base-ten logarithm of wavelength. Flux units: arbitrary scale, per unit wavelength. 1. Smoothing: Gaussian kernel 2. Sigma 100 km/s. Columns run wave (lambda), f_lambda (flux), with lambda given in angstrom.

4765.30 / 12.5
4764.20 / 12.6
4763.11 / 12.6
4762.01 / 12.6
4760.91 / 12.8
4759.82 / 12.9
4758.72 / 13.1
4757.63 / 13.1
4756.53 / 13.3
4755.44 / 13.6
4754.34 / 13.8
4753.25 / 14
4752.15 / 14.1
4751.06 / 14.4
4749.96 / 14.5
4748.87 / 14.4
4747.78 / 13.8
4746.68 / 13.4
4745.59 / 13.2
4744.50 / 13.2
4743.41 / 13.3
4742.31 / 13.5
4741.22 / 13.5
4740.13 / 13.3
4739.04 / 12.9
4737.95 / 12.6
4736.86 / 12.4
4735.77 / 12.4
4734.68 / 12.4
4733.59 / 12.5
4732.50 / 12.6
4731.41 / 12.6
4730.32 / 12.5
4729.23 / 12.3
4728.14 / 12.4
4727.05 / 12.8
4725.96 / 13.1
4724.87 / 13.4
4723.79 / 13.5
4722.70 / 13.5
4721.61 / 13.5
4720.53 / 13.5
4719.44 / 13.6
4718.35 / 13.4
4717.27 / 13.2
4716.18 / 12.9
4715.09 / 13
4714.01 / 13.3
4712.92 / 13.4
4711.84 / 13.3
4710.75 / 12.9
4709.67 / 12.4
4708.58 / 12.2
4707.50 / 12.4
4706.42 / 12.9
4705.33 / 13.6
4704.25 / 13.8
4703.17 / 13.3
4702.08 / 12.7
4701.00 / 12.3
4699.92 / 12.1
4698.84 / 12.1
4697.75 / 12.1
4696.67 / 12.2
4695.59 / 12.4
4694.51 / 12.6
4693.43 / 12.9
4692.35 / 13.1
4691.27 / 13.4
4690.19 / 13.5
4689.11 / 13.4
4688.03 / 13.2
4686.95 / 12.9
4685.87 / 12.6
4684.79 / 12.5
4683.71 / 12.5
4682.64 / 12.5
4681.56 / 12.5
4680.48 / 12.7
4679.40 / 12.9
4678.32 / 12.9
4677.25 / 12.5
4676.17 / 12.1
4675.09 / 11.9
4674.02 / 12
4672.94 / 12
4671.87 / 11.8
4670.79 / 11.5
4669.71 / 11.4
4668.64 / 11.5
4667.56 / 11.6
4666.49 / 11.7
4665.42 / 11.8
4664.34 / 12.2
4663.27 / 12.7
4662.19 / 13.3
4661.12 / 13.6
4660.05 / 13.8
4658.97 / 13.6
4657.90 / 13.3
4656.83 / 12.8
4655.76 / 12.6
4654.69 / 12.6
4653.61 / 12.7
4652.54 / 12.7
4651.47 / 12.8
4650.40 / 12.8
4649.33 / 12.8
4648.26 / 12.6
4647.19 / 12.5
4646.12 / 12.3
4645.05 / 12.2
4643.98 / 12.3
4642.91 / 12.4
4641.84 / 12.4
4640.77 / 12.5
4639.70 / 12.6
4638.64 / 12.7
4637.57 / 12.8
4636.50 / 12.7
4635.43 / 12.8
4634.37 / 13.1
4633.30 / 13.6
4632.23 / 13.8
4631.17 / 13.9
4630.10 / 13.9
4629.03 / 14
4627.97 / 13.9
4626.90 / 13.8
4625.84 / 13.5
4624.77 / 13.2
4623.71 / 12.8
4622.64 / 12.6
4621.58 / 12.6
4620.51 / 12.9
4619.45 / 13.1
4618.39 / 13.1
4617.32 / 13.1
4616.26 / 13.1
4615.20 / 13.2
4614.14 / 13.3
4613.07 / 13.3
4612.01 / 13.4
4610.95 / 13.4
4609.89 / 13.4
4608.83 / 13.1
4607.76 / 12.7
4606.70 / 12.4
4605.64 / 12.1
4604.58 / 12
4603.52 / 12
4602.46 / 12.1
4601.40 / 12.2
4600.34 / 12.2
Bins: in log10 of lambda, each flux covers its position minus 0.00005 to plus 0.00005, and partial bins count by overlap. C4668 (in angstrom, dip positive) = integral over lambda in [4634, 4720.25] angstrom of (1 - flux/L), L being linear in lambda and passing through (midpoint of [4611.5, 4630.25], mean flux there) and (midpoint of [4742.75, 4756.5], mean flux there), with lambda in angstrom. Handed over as 5.2 angstrom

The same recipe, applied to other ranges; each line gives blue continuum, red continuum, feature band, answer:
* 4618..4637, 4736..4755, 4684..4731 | 1.8 angstrom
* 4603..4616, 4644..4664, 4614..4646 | -0.5 angstrom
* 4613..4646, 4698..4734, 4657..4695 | 1.2 angstrom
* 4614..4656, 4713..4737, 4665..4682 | 1.2 angstrom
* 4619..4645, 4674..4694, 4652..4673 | 0.7 angstrom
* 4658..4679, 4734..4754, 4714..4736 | 0.3 angstrom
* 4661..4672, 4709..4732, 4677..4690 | -0.4 angstrom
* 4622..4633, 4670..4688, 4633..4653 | 0.8 angstrom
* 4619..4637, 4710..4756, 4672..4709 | 1.7 angstrom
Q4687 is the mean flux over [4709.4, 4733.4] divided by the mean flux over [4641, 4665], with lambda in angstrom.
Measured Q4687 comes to 1.0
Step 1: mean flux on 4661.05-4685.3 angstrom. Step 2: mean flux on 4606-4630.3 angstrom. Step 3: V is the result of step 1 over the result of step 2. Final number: 0.9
